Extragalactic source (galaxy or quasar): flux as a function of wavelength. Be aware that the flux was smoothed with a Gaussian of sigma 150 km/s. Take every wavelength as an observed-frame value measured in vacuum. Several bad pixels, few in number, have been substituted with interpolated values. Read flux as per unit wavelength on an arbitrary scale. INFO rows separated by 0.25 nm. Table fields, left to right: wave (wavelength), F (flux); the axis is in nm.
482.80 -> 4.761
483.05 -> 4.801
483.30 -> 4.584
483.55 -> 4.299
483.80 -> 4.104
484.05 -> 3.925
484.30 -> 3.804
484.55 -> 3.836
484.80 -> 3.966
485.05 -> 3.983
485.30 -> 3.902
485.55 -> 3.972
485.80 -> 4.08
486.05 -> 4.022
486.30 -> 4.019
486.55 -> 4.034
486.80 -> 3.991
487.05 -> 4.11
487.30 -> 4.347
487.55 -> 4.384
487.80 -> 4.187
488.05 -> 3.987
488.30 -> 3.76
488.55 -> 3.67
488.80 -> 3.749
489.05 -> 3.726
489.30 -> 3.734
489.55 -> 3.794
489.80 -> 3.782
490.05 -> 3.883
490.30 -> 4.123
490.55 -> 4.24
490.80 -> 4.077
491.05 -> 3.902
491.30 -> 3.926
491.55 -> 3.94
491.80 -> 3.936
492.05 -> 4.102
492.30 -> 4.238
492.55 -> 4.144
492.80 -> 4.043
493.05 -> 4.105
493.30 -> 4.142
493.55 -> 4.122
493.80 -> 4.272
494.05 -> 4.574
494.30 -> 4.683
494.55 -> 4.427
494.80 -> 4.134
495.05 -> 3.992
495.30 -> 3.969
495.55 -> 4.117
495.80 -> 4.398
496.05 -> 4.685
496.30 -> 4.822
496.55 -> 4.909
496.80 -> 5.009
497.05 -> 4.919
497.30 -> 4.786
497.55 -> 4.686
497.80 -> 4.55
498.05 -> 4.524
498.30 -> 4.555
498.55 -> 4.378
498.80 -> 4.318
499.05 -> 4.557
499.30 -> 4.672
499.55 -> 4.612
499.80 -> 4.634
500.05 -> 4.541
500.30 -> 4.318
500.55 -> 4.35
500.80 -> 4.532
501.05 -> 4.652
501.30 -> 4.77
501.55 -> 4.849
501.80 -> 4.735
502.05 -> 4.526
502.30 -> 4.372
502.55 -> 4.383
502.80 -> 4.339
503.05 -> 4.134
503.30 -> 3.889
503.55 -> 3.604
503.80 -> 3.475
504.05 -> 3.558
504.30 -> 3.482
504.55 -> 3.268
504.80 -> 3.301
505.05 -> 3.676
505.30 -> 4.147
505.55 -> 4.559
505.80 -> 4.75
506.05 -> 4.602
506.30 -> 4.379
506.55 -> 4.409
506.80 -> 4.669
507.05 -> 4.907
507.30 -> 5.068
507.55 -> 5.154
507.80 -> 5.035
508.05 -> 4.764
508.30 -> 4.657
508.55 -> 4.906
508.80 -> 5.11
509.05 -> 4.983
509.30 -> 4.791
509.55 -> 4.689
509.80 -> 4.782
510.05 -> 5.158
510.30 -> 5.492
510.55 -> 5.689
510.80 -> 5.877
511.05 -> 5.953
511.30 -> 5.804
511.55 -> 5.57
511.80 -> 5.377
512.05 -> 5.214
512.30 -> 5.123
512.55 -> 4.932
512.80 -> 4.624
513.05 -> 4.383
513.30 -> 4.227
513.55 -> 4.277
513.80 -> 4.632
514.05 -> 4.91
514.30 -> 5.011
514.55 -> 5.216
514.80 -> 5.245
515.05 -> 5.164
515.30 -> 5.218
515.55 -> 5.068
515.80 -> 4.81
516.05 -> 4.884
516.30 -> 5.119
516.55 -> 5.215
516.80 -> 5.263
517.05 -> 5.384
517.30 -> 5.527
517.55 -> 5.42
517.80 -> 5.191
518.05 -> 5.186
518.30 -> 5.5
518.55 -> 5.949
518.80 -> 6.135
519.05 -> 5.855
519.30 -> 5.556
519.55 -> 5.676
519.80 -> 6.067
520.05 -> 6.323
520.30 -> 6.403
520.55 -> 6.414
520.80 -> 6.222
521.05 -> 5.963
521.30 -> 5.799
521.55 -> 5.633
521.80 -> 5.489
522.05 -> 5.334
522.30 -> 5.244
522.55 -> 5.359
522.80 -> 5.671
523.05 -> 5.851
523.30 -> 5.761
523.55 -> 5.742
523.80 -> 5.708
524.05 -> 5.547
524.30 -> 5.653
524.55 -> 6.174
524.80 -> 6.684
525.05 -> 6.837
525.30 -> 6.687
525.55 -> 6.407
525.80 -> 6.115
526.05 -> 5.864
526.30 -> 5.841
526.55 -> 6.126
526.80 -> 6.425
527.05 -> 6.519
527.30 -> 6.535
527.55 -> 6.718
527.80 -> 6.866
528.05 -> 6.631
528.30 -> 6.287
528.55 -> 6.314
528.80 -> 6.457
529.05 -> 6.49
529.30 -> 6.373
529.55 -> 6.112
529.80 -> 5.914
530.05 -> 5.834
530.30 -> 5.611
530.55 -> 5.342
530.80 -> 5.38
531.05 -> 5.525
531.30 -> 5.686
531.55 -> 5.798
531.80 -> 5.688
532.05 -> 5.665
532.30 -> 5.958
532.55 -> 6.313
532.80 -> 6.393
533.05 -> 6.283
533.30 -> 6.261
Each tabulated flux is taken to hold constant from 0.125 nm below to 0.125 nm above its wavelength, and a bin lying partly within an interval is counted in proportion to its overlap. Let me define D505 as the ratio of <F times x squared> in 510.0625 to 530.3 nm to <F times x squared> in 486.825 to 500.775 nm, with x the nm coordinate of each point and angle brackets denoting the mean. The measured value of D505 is 1.48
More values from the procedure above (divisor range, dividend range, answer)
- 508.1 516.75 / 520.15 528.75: 1.26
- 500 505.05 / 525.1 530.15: 1.69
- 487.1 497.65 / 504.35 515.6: 1.24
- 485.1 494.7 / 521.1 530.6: 1.72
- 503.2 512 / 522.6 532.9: 1.40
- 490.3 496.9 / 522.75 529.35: 1.66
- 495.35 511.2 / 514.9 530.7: 1.38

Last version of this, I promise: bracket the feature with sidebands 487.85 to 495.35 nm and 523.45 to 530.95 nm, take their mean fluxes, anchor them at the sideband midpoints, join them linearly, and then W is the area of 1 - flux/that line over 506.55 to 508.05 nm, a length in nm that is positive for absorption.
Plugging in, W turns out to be 0.02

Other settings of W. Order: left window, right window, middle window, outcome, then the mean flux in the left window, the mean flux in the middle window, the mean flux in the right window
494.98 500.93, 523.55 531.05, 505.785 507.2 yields 0.112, 4.54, 4.62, 6.17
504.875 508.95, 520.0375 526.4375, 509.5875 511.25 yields -0.177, 4.66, 5.46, 5.94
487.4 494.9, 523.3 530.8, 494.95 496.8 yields -0.050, 4.06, 4.46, 6.18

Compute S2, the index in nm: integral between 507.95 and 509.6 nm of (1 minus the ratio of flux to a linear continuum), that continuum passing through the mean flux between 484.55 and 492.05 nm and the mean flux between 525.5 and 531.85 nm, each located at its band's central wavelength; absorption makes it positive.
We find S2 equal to 0.07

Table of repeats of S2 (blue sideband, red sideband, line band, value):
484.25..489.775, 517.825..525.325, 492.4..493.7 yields 0.05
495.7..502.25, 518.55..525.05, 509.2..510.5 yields 0.05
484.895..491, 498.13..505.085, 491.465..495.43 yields -0.09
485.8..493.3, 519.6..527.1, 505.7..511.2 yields 0.13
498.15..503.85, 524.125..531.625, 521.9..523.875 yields 0.09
